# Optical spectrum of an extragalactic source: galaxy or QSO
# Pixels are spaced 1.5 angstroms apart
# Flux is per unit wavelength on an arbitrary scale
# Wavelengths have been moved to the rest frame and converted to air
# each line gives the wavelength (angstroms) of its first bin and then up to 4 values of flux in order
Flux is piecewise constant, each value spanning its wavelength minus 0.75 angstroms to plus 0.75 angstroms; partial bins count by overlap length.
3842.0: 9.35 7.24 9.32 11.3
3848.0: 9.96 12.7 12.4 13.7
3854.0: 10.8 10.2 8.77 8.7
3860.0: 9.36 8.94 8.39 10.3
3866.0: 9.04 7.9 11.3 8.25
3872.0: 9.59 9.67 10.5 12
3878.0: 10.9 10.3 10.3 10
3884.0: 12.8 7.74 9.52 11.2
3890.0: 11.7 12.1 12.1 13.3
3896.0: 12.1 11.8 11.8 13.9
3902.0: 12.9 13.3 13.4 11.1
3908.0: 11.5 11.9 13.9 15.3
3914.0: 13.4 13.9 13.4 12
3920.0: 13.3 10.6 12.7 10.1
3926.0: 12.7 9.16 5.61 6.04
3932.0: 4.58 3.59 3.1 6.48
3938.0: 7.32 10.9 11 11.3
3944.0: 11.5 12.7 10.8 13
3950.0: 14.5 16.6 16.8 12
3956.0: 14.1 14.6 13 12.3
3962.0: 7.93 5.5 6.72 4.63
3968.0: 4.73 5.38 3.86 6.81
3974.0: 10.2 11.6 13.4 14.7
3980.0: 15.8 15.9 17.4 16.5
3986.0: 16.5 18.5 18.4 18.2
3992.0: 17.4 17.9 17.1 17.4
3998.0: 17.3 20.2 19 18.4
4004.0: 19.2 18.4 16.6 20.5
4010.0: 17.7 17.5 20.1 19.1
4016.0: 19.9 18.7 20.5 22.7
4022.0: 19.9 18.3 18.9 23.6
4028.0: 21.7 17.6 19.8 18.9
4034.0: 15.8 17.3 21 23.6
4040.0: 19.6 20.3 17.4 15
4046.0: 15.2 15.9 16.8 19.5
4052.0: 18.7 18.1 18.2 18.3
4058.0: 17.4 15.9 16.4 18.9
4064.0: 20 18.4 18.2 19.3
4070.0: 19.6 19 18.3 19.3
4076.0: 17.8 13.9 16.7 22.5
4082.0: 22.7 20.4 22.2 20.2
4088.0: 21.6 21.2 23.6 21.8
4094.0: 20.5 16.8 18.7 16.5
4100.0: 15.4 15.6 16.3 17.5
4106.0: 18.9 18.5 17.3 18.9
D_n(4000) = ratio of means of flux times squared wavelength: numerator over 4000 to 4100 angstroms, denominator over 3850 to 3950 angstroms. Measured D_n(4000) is 1.92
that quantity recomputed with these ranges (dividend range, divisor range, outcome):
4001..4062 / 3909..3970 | 1.87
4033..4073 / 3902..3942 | 1.87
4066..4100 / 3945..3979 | 1.95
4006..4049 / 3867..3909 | 1.82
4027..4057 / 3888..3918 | 1.56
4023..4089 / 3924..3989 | 1.83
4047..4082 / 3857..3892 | 2.01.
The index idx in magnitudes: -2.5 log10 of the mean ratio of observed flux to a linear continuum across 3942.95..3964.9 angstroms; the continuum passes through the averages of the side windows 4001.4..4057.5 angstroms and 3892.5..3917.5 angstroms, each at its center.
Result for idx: 0.23 mag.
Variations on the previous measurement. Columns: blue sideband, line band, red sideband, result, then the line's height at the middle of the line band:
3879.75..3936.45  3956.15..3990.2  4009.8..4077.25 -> 0.26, 14.7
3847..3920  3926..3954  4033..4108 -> 0.35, 13.5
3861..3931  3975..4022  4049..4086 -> -0.14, 15.7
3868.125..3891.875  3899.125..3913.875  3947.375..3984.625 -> -0.20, 10.8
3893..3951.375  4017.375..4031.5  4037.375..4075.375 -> -0.22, 16.6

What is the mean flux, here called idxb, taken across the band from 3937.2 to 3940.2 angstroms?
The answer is 9.04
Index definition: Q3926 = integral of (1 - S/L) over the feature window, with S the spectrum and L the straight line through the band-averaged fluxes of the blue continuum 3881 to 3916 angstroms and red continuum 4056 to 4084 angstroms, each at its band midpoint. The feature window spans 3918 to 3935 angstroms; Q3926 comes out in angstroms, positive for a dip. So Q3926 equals 5.6 angstroms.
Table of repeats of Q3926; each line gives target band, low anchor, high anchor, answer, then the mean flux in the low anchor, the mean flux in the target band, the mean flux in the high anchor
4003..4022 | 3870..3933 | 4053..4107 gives -4.0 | 11.2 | 19.3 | 18.8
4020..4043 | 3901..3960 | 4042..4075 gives -4.6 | 11.4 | 19.8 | 17.9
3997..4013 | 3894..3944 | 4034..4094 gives -3.0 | 10.8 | 18.5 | 19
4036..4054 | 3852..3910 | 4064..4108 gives -1.1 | 10.8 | 18.4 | 19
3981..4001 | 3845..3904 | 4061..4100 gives -2.6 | 10.8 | 17.7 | 19.4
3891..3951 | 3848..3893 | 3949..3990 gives 0.7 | 10.3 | 11.1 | 12.2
